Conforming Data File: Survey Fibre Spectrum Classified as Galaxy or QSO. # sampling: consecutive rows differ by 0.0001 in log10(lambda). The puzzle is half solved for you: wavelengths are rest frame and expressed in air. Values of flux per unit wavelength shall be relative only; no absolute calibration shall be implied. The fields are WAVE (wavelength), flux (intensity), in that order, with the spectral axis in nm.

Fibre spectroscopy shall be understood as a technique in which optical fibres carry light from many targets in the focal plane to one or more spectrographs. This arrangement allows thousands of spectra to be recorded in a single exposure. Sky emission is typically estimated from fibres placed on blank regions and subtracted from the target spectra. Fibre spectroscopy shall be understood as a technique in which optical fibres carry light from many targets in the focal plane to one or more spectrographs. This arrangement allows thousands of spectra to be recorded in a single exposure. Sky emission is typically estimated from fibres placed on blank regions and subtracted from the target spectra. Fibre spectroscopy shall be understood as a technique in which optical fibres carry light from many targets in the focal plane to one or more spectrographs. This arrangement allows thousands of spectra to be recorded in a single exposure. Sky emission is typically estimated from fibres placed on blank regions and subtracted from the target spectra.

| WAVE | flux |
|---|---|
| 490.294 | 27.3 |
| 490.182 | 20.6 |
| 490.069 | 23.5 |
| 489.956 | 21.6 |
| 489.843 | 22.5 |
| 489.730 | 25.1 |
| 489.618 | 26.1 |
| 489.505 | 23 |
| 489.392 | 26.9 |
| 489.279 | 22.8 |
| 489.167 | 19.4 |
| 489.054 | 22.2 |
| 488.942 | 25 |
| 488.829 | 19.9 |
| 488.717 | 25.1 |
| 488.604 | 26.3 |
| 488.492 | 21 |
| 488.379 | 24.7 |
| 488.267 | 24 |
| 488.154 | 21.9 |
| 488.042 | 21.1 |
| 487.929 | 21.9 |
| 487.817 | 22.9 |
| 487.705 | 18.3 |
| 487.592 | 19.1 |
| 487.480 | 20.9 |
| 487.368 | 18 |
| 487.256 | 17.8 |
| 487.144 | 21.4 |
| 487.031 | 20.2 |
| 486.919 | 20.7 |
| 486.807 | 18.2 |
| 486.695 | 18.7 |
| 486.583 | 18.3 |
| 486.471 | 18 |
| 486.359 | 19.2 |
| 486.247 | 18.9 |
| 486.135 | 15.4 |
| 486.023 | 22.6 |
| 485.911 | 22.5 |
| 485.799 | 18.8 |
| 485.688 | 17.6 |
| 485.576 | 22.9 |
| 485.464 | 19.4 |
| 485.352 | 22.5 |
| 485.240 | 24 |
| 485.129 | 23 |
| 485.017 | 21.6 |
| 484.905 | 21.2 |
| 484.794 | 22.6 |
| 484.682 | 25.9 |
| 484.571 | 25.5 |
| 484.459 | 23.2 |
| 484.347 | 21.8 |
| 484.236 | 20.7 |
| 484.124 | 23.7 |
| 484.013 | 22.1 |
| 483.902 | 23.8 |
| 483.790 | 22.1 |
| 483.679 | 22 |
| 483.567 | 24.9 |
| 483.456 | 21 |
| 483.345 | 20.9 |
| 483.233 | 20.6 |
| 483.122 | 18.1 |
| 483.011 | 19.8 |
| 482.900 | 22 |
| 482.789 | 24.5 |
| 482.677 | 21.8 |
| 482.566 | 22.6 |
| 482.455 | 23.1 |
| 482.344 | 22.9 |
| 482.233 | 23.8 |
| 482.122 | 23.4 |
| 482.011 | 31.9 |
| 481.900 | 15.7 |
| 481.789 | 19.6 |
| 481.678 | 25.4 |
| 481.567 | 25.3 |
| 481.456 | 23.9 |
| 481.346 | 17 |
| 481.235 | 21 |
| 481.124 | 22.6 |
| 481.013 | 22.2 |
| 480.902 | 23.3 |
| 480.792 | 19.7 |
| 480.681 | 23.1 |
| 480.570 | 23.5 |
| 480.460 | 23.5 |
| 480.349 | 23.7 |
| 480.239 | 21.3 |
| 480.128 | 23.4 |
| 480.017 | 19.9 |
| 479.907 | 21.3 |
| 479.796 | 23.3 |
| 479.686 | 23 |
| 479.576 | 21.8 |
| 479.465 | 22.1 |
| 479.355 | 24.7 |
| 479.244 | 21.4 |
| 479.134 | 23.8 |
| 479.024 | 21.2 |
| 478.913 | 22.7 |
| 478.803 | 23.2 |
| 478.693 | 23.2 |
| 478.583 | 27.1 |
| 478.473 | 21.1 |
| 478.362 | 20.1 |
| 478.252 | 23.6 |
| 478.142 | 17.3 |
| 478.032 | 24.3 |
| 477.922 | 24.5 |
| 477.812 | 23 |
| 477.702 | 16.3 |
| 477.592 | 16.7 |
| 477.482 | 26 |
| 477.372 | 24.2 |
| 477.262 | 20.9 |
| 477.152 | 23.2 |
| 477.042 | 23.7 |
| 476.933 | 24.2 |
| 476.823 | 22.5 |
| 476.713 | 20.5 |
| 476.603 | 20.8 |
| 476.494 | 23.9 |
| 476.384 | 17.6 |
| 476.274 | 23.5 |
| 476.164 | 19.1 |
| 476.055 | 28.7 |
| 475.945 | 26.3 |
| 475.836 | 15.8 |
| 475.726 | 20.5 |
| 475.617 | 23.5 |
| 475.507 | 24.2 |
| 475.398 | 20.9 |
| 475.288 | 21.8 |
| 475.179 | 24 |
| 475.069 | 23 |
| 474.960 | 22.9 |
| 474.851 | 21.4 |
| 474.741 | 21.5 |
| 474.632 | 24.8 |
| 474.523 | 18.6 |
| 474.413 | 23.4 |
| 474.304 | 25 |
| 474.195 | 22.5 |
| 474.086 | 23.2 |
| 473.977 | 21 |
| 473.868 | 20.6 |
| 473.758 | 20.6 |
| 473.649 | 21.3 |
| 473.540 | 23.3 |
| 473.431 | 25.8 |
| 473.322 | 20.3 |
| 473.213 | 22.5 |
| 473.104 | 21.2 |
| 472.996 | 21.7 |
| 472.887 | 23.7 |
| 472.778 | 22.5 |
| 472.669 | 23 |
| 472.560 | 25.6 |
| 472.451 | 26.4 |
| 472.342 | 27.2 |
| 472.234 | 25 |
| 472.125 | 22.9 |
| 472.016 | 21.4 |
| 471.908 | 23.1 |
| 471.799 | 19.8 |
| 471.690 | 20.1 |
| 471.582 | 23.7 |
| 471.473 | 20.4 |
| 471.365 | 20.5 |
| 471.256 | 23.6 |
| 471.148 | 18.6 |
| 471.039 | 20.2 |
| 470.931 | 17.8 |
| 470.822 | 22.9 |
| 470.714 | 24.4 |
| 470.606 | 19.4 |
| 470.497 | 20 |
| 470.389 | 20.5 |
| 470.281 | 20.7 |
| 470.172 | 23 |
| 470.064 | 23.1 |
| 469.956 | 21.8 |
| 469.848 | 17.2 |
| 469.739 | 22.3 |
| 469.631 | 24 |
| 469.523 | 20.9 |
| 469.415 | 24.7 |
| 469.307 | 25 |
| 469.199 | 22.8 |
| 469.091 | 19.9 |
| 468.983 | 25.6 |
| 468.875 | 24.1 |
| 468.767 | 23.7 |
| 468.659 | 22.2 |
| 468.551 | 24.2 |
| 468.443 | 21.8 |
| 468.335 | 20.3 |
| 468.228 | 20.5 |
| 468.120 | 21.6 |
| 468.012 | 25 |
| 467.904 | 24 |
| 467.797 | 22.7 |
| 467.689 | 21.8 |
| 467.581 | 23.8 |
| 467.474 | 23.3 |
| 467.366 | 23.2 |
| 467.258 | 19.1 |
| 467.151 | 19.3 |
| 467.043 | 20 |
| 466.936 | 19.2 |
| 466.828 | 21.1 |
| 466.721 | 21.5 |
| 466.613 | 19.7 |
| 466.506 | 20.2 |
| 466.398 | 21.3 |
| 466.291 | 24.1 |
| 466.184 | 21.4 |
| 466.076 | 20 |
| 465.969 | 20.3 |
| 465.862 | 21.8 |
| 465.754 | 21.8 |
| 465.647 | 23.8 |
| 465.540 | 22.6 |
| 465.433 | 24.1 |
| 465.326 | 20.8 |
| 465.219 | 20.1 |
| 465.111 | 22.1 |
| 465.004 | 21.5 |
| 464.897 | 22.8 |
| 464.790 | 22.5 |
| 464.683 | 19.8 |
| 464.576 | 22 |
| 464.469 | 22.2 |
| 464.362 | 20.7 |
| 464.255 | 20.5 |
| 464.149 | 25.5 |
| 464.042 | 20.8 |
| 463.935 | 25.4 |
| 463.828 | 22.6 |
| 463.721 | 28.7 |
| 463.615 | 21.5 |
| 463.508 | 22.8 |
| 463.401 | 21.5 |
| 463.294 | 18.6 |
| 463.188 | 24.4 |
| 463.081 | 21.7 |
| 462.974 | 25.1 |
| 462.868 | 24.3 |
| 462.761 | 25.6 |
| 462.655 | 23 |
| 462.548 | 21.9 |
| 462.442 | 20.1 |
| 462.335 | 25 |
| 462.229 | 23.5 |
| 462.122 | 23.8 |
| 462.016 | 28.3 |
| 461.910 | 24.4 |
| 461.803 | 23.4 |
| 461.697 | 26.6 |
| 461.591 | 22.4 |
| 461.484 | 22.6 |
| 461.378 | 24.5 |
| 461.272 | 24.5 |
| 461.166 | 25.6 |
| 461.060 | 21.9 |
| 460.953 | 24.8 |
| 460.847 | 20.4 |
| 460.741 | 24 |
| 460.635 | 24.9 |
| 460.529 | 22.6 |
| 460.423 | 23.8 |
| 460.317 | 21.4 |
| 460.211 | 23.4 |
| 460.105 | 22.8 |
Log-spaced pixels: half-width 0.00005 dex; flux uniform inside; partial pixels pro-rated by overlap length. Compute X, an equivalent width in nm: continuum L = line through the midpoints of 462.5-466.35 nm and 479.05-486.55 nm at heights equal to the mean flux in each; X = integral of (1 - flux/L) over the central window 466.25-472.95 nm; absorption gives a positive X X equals 0.07 nm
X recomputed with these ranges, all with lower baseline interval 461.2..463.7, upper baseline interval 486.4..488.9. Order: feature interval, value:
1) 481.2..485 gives -0.20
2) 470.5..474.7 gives 0.03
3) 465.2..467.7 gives 0.18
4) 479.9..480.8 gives -0.03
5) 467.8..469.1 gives 0.00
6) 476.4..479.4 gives -0.06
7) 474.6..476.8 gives -0.01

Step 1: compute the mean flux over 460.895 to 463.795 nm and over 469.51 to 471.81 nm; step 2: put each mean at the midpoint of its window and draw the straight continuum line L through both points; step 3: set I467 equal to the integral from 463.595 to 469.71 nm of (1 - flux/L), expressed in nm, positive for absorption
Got 0.043 nm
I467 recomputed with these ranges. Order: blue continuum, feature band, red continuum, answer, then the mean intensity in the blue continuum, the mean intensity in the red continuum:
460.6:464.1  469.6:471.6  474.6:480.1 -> 0.15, 23.6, 22.3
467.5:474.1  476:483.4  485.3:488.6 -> -0.38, 22.3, 20.3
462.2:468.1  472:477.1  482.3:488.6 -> -0.20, 22.2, 21.3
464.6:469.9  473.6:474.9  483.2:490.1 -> -0.01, 21.9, 21.7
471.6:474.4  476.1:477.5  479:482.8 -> 0.03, 22.8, 22.6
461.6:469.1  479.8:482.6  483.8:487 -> -0.14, 22.5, 21.2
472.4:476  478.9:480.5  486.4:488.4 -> -0.07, 22.5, 20.3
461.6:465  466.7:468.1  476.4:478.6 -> 0.06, 23.2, 22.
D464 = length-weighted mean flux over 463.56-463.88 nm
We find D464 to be 24.3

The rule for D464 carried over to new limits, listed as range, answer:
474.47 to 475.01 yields 21.9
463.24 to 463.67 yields 21.2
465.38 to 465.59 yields 23.4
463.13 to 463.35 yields 21.5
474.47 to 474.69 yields 21.8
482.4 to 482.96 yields 22.8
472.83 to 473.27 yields 22.3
